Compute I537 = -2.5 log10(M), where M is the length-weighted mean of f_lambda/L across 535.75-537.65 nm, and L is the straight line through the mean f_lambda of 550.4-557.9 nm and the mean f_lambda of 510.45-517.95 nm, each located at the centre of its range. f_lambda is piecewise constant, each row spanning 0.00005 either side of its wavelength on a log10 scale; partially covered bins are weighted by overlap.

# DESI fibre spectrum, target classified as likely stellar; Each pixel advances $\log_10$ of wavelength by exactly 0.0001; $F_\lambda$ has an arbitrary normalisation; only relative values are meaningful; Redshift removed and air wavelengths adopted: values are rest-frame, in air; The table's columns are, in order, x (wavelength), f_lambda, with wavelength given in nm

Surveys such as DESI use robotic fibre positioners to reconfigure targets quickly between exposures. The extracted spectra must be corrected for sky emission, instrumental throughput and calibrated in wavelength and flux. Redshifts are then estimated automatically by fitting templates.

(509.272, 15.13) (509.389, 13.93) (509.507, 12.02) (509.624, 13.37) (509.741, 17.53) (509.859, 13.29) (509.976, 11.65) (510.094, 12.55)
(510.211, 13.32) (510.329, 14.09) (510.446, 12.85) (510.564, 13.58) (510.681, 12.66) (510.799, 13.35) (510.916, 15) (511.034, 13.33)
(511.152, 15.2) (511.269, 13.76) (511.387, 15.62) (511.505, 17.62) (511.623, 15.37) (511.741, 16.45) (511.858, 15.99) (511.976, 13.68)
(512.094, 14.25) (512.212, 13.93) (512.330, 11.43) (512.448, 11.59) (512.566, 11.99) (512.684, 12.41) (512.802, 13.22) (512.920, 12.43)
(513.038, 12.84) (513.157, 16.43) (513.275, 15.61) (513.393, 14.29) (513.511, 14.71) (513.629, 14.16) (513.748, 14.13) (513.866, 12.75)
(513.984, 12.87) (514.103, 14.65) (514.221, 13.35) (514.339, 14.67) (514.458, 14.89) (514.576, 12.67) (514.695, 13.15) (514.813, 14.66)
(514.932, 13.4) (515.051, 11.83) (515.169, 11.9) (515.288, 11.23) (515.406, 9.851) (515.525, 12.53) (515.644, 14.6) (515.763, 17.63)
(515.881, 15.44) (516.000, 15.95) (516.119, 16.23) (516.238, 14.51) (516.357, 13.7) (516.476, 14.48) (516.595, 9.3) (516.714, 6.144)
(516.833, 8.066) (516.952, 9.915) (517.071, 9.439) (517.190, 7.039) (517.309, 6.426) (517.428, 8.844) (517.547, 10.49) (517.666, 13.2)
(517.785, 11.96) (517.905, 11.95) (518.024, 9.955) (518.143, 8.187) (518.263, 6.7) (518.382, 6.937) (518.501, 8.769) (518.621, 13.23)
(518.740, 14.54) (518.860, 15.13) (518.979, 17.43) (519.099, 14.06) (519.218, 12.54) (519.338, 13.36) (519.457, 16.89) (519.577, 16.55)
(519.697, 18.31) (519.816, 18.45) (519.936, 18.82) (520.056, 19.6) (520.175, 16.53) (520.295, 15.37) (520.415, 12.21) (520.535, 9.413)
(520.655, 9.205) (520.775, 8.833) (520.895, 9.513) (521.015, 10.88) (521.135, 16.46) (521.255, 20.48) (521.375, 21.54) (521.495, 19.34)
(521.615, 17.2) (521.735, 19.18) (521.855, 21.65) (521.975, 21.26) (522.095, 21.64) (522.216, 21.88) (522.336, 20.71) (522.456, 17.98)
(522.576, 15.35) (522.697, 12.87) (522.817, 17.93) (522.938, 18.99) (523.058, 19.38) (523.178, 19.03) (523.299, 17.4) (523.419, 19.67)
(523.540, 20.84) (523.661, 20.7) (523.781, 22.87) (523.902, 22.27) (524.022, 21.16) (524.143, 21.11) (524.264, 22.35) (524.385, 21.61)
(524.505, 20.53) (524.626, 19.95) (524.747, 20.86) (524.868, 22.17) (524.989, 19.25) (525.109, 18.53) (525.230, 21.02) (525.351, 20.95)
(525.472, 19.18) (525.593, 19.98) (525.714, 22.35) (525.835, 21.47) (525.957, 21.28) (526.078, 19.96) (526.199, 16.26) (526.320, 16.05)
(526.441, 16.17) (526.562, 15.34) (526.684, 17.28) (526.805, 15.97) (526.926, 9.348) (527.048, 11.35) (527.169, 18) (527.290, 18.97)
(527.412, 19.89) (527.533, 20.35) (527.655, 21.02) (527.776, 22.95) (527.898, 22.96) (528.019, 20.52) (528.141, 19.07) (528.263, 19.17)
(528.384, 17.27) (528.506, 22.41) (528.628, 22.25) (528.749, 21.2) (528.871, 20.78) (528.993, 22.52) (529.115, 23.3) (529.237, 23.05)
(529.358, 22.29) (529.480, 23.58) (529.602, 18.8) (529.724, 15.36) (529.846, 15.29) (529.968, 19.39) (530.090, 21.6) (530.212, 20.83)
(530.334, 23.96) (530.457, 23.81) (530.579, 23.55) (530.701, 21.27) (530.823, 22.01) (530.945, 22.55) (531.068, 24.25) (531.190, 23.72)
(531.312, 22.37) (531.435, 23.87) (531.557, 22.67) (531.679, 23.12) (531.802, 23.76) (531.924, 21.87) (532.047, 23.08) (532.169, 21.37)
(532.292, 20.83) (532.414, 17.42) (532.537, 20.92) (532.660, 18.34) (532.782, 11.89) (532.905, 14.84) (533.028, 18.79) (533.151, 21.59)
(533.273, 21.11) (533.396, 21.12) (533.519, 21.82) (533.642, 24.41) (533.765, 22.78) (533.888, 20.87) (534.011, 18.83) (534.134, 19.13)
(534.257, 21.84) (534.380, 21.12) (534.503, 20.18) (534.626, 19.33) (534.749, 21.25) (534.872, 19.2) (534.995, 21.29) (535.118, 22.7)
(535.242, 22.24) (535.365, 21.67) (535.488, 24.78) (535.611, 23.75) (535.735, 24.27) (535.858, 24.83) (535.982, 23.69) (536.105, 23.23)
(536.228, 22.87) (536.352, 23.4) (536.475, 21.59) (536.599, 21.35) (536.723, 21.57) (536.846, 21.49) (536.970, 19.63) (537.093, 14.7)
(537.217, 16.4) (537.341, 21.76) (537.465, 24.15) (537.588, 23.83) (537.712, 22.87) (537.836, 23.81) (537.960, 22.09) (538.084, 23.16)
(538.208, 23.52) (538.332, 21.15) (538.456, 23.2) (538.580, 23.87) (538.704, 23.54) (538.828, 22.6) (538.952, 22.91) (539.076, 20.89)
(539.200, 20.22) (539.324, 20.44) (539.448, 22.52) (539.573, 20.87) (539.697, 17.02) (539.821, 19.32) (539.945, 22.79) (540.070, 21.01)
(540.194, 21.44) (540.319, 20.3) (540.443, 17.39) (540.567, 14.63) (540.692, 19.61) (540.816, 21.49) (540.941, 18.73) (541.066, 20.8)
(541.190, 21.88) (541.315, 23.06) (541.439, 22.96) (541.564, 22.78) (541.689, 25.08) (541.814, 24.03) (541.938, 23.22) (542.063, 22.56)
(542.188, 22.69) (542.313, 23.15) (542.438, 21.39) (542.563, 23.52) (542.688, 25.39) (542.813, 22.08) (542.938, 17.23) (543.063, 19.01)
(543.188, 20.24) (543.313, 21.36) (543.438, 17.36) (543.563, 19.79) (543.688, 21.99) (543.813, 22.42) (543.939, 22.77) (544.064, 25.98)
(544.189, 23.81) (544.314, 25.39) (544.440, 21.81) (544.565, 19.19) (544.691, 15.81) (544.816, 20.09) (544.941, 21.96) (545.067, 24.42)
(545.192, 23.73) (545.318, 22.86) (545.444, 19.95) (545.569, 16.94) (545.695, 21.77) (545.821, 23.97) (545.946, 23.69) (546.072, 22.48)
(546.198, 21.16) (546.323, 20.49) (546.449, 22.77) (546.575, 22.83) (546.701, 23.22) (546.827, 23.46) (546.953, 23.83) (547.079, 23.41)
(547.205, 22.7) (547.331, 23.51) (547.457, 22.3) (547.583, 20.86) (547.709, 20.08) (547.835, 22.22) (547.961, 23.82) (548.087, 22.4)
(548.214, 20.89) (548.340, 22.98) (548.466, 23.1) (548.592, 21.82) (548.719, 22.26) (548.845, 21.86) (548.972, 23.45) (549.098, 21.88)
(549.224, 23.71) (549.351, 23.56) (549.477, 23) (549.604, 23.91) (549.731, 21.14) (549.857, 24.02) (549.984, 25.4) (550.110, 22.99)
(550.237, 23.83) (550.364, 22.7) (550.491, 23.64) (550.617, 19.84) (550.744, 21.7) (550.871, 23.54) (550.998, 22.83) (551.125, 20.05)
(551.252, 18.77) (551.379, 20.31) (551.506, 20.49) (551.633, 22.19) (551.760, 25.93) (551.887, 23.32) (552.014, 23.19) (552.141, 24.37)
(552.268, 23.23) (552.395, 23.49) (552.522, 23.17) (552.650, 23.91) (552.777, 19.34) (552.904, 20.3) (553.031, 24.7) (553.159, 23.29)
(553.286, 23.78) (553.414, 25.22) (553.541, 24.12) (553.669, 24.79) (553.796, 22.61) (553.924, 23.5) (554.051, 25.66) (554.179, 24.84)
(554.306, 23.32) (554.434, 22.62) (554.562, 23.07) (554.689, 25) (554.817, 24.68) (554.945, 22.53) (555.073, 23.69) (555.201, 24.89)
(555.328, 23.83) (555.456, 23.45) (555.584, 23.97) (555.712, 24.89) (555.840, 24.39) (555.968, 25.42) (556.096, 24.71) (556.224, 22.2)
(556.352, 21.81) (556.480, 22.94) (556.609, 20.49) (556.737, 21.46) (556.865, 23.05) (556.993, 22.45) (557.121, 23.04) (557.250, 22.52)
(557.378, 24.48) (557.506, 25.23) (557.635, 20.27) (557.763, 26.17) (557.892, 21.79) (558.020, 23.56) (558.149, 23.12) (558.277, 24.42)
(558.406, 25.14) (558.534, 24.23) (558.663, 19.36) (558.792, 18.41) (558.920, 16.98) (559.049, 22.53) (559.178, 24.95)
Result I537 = -0.16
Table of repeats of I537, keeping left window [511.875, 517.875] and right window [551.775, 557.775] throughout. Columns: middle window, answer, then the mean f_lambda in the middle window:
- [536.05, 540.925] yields -0.12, 21.2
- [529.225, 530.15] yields -0.18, 19.8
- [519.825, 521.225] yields 0.04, 13.7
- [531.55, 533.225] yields -0.15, 20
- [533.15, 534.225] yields -0.20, 21.3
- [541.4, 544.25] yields -0.10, 22.2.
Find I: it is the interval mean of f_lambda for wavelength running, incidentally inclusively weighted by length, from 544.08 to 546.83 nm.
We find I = 21.9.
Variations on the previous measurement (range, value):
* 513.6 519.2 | 12.2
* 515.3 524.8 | 15.4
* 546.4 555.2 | 22.9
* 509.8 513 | 13.7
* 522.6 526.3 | 20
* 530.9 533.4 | 20.9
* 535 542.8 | 21.9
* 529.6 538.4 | 21.4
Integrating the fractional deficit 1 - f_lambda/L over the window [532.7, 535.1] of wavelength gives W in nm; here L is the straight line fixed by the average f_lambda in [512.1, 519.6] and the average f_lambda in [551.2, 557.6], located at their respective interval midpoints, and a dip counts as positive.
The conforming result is -0.34 nm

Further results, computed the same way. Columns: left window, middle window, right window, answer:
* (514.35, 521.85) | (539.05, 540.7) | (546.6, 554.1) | -0.02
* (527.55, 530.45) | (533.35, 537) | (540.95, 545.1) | -0.09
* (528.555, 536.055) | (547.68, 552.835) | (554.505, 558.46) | 0.09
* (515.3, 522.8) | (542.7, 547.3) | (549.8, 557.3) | -0.20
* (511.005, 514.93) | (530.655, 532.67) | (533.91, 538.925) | -0.18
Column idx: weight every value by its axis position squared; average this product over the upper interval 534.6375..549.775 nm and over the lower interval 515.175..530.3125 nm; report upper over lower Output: 1.40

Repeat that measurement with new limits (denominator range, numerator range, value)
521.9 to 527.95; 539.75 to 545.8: 1.18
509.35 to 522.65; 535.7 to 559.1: 1.81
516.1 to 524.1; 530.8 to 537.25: 1.50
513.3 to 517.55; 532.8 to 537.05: 1.84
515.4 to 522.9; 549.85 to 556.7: 1.87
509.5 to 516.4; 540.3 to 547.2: 1.76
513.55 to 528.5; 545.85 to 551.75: 1.55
